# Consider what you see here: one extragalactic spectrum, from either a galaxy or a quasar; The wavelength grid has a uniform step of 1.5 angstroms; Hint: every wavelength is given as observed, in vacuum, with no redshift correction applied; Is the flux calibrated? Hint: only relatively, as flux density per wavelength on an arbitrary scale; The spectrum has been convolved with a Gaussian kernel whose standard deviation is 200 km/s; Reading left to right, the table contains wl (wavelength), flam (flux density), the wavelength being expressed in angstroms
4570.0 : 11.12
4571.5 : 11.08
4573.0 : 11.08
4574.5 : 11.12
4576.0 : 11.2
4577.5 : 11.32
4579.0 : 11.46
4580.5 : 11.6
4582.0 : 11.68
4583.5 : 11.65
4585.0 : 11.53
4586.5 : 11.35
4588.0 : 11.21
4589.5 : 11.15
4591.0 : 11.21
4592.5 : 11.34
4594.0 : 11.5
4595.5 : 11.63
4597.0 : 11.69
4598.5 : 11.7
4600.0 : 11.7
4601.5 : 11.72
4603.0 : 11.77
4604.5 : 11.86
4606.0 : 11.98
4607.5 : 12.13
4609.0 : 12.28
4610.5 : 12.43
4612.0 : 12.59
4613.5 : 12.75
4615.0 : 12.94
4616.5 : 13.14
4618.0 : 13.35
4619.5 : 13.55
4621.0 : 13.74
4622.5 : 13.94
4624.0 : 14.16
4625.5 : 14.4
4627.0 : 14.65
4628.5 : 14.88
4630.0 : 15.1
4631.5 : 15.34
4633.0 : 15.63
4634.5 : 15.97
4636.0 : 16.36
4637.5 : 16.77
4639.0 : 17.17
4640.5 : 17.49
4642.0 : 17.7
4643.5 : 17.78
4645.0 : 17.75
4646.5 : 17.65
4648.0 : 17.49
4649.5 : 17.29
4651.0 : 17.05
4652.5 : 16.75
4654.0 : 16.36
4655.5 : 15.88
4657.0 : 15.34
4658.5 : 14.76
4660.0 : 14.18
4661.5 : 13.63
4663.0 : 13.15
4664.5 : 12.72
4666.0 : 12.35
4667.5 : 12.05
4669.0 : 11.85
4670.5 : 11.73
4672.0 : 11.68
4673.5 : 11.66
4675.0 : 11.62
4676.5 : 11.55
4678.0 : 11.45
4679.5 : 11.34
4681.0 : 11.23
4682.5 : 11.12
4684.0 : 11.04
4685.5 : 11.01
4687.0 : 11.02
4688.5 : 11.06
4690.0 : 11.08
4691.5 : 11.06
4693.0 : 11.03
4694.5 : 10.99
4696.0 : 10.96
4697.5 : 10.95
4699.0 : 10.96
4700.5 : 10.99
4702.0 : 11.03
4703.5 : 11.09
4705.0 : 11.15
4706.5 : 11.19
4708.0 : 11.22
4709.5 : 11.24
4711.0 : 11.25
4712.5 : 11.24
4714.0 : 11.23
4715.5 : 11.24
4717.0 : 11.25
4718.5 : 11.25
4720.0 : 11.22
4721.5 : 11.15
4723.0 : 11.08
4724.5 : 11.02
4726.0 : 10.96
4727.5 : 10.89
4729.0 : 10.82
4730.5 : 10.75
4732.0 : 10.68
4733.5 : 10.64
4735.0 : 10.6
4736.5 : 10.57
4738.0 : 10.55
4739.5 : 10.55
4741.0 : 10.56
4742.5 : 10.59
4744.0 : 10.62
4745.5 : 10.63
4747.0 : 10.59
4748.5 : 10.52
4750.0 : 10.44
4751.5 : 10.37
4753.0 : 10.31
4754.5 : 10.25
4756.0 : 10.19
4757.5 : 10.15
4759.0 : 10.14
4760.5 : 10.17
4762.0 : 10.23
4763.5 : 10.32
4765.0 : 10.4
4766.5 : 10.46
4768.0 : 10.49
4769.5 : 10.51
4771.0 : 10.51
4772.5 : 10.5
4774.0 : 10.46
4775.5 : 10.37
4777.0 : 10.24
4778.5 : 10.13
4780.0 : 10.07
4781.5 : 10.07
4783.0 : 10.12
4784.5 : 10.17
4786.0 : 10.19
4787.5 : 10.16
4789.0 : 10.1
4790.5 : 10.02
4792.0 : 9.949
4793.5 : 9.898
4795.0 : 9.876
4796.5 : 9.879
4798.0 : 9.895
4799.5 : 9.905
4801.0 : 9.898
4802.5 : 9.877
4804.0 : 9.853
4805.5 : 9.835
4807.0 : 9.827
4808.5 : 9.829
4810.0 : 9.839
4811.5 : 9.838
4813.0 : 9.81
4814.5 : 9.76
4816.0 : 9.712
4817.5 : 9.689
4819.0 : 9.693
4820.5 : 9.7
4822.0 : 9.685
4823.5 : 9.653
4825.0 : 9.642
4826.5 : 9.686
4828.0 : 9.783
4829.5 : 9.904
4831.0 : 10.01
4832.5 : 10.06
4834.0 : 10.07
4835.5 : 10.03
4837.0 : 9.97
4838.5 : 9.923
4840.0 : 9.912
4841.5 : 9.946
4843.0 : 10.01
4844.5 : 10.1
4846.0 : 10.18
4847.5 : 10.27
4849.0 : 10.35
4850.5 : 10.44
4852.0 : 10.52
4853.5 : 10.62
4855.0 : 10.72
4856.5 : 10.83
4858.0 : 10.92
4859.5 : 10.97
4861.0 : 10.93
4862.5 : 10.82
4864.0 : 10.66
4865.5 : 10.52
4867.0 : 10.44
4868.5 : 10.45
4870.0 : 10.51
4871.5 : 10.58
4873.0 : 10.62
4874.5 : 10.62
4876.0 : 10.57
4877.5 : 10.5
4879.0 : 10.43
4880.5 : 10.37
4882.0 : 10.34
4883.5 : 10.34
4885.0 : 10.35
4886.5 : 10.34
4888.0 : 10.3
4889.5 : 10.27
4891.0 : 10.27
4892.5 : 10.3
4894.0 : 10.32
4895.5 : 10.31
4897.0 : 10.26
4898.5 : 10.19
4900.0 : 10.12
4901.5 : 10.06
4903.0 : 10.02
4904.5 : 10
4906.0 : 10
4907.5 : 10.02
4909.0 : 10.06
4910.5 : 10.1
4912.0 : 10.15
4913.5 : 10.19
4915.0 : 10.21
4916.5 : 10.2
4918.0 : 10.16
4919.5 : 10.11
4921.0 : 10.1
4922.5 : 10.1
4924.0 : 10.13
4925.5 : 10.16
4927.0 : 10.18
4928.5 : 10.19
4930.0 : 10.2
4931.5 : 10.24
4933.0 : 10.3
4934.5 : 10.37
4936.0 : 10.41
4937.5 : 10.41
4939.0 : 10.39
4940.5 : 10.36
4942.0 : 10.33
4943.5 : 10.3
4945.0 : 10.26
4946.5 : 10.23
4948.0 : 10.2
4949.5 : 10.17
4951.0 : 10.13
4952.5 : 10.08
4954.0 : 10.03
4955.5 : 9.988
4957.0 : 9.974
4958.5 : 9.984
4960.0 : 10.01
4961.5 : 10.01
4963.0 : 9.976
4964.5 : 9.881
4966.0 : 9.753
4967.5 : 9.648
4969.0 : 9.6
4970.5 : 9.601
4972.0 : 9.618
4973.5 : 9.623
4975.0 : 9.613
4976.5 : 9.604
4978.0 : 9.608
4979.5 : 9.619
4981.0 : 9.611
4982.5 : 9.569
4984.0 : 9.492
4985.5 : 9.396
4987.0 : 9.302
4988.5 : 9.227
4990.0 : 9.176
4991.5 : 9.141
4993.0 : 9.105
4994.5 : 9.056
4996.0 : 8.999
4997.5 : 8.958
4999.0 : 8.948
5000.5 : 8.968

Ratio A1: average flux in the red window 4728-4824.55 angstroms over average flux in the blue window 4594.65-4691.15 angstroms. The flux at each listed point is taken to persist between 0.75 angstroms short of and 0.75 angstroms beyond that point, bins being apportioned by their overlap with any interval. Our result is 0.75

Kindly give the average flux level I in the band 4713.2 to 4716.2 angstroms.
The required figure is 11.2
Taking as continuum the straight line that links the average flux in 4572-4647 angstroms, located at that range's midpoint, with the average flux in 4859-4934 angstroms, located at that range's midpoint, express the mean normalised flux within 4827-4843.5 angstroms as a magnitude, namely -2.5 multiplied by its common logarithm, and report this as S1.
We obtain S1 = 0.10 mag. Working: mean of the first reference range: 13.3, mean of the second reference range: 10.3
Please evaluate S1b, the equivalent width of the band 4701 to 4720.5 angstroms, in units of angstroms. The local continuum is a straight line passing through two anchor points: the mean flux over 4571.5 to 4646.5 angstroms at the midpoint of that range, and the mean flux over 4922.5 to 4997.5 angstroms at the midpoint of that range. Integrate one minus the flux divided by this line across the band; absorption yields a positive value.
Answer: 1.7 angstroms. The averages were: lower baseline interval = 13.3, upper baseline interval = 9.86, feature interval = 11.2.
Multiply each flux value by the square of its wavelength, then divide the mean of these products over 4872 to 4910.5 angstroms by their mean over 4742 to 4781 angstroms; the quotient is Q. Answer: 1.0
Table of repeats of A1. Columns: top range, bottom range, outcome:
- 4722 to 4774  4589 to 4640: 0.79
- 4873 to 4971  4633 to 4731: 0.79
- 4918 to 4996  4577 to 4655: 0.72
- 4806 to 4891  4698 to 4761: 0.95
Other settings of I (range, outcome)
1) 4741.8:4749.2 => 10.6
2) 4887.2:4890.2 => 10.3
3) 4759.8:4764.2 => 10.2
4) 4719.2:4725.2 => 11.1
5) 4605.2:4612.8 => 12.3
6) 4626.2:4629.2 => 14.8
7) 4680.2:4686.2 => 11.1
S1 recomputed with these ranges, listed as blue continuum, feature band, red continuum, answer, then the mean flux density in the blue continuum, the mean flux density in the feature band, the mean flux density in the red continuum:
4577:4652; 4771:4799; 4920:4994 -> 0.168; 13.7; 10.1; 9.9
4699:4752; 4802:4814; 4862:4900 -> 0.085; 10.9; 9.84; 10.4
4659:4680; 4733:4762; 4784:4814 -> 0.042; 12.3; 10.4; 9.93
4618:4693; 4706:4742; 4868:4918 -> 0.183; 14.1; 11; 10.3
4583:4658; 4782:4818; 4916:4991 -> 0.193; 14.1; 9.92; 9.95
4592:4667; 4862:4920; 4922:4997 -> 0.049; 14.3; 10.3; 9.86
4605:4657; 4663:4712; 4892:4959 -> 0.240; 15.1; 11.4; 10.2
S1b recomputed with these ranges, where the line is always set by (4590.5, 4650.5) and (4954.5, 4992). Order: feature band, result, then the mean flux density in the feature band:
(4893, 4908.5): 0.6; 10.1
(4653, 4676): 0.5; 13.3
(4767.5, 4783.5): 2.4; 10.3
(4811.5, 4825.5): 2.3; 9.71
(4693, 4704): 1.8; 11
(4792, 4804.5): 2.1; 9.89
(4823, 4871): 4.1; 10.3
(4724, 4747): 3.6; 10.7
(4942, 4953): -0.3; 10.2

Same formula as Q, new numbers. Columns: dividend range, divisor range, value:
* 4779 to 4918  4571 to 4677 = 0.83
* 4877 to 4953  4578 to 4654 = 0.84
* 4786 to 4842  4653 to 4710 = 0.87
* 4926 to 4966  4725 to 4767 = 1.05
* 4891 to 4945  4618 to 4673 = 0.76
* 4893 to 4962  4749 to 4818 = 1.07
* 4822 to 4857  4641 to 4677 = 0.75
